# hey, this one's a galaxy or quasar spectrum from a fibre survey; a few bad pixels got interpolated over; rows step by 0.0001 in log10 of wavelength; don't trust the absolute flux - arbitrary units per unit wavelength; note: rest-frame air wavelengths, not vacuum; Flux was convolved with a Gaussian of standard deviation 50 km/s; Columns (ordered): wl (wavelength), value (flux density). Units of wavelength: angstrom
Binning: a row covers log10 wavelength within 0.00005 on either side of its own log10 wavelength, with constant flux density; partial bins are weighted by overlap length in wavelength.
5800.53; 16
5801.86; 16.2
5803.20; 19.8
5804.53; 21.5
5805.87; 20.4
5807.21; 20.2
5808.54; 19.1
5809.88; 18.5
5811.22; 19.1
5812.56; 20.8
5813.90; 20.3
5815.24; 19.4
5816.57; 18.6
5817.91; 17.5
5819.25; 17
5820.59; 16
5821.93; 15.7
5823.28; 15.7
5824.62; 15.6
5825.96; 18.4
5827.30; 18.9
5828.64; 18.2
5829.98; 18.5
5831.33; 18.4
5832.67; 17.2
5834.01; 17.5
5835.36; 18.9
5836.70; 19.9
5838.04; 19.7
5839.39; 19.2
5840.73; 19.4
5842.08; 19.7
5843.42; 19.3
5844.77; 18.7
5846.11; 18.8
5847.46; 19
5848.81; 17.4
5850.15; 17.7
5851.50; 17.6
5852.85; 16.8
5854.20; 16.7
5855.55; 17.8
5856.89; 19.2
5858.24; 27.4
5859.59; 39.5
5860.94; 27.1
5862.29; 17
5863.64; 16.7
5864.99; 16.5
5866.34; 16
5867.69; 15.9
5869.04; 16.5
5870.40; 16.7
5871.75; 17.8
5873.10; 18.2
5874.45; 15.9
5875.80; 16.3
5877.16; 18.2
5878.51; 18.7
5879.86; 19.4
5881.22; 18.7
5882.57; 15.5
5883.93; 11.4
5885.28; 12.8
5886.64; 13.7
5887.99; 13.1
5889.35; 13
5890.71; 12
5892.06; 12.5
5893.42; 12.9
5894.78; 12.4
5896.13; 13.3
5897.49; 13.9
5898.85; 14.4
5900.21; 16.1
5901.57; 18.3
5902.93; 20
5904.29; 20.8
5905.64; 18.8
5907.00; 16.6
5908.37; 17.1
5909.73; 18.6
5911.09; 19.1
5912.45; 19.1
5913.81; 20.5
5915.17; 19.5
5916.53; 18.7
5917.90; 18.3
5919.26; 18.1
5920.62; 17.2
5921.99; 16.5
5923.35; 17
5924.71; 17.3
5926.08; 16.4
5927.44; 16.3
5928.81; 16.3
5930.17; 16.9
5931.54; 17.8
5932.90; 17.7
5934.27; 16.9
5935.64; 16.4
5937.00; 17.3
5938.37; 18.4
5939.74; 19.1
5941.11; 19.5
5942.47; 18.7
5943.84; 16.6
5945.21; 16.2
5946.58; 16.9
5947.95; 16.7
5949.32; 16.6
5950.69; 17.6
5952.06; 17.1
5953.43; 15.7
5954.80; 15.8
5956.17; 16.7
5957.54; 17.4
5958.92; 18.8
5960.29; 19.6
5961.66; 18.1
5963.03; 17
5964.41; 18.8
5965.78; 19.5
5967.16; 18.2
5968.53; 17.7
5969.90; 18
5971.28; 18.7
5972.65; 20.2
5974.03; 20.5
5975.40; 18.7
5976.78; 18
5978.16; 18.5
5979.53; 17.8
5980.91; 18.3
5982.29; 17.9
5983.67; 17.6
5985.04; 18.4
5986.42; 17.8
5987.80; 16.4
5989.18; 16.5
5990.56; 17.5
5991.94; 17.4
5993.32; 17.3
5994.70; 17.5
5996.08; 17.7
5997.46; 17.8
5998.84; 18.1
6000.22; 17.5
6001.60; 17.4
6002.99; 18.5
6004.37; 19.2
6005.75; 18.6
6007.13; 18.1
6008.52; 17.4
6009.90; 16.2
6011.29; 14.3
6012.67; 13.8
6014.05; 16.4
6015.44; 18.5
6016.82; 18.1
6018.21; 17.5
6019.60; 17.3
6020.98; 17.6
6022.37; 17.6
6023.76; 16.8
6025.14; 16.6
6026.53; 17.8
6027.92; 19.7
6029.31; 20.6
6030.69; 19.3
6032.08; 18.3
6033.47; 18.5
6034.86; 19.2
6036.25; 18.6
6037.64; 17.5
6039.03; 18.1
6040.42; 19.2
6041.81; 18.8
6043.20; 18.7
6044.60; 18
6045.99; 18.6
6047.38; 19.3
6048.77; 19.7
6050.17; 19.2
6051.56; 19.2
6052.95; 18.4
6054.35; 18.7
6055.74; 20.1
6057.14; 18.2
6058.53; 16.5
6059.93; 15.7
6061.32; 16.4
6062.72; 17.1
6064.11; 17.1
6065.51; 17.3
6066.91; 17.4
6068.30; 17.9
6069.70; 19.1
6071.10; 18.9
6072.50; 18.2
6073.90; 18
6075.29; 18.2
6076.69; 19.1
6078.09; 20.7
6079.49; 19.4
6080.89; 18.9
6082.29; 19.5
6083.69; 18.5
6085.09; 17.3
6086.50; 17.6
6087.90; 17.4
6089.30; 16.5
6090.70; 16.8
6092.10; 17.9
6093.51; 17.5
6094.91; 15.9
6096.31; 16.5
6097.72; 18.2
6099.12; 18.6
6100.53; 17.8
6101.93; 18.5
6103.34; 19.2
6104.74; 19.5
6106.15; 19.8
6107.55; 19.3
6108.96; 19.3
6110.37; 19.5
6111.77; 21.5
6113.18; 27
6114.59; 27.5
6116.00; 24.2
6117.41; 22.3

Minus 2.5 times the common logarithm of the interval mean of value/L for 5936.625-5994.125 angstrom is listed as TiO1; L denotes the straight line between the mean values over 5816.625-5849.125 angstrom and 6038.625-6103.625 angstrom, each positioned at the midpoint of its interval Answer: 0.02 mag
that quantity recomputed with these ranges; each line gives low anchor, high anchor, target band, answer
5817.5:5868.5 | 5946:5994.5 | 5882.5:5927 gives 0.13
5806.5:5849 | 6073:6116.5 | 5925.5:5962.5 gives 0.09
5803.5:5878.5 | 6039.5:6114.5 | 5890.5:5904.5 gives 0.24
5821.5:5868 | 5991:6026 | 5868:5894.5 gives 0.21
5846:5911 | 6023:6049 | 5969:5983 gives -0.03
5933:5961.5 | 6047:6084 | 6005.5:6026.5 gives 0.06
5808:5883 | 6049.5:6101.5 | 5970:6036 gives 0.02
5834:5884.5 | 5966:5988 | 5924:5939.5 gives 0.09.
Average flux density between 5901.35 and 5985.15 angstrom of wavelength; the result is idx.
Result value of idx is 17.9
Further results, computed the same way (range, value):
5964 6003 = 18.1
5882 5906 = 14.7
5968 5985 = 18.5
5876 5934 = 16.5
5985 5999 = 17.4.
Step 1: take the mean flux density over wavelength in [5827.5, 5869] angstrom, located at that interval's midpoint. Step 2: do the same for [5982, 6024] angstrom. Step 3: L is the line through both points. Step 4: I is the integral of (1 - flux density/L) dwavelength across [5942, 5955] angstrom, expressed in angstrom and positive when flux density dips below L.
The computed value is 0.9 angstrom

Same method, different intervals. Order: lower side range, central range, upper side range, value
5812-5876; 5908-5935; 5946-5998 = 0.6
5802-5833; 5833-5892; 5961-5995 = 1.1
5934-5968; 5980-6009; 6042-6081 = 0.2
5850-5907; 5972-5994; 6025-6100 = -0.3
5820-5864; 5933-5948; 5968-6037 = 0.7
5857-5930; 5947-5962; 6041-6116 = 0.5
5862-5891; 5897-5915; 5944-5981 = -1.5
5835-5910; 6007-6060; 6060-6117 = 1.5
